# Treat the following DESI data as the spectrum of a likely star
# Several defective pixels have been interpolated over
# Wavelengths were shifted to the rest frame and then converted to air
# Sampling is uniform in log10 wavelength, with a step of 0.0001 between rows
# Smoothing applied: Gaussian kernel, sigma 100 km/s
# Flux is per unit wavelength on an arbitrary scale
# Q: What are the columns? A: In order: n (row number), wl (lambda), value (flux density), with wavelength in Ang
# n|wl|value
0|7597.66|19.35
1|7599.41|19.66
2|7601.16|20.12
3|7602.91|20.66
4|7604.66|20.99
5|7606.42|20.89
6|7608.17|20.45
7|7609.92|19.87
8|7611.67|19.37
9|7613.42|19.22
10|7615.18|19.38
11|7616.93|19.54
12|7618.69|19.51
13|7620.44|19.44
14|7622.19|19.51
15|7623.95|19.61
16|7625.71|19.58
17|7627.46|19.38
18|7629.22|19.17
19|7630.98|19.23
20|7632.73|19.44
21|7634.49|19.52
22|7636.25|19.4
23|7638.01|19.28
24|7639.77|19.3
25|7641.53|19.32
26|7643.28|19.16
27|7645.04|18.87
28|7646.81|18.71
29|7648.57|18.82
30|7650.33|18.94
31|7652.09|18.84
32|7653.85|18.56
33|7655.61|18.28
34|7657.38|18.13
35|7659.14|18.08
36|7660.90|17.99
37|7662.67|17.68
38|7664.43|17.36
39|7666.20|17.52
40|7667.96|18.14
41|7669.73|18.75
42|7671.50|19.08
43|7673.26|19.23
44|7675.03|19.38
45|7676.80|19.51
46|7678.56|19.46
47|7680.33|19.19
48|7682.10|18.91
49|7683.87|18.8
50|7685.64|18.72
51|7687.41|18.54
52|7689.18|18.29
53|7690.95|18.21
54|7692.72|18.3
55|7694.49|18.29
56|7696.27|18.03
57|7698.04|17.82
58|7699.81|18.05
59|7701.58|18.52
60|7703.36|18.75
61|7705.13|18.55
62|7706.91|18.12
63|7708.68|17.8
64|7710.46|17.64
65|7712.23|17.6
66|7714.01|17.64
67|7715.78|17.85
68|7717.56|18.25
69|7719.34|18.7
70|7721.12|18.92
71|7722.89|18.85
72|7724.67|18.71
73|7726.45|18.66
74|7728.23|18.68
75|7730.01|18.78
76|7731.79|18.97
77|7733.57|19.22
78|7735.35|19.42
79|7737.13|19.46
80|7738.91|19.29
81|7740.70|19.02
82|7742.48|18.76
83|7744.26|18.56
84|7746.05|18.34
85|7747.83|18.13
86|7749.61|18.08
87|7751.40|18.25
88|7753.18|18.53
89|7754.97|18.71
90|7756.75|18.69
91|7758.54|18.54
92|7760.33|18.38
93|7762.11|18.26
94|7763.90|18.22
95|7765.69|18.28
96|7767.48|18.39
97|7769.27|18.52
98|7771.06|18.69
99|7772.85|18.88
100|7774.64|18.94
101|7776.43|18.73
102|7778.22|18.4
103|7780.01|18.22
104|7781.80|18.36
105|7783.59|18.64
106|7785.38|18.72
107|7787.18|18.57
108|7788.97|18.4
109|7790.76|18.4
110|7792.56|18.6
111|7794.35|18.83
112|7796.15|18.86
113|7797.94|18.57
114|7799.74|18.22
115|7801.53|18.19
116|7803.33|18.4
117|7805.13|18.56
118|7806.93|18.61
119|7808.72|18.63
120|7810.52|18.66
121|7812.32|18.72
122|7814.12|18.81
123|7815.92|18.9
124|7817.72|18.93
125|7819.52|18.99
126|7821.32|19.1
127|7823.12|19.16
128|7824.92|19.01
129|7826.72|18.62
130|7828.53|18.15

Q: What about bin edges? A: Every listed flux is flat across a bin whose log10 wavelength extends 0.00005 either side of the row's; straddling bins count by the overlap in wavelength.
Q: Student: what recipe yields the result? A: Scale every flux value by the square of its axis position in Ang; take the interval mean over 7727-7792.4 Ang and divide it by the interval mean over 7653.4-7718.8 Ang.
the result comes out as 1.0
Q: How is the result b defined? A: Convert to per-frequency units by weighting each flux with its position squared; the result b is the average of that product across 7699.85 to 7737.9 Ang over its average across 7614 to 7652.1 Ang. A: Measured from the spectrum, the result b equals 0.98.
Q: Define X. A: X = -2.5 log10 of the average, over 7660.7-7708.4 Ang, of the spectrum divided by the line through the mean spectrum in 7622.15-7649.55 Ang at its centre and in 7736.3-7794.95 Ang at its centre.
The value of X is 0.03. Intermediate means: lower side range 19.3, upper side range 18.6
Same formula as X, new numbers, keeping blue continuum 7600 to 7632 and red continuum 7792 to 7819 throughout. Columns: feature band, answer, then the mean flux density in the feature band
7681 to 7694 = 0.05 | 18.5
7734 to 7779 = 0.02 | 18.6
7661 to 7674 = 0.07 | 18.2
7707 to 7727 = 0.05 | 18.2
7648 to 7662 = 0.06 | 18.4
